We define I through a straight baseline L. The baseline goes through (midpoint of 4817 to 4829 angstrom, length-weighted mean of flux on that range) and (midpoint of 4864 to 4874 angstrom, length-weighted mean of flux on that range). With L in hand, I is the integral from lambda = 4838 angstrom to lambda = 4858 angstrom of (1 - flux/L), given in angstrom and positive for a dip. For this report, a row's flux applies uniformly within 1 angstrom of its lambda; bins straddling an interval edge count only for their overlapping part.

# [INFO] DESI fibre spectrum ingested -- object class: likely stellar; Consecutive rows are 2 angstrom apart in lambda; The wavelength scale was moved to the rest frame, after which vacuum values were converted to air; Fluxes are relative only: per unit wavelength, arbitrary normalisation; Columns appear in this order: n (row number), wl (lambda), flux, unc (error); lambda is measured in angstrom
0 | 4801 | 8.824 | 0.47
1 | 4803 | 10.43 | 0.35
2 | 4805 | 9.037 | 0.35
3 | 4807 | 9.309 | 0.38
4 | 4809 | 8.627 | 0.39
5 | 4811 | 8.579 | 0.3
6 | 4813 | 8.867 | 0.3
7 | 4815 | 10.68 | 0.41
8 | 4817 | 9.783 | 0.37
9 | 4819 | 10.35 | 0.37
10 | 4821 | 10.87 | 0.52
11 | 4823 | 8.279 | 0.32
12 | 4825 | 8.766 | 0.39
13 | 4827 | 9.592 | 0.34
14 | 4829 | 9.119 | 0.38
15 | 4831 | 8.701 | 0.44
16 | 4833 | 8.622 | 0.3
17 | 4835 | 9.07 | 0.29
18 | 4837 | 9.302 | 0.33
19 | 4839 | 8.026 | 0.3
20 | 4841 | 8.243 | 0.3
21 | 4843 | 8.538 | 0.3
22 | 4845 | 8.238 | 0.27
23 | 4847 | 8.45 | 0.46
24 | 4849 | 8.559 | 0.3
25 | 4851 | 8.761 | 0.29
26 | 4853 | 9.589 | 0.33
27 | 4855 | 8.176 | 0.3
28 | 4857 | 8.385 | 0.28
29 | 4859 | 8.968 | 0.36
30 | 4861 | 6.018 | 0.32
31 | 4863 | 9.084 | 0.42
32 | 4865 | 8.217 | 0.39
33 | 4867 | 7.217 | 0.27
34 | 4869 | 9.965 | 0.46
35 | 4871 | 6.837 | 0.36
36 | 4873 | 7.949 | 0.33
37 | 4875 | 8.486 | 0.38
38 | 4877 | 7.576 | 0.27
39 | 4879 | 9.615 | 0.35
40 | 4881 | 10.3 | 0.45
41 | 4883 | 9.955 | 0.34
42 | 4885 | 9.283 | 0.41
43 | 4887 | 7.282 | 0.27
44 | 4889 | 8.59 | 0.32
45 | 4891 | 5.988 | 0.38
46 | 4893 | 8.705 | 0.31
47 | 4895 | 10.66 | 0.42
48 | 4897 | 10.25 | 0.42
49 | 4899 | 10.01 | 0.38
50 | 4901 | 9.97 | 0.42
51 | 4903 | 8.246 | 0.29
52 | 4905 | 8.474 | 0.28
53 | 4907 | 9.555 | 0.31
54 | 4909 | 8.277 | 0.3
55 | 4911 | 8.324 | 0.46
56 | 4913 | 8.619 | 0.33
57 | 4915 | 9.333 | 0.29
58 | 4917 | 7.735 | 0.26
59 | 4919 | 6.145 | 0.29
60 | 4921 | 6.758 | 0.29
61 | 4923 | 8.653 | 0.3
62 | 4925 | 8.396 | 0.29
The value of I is 0.51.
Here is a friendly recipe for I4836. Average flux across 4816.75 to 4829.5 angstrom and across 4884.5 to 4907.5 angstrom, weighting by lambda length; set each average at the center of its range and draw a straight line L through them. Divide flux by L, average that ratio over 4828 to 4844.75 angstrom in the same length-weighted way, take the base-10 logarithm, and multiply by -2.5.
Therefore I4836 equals 0.09 mag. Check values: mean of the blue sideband 9.54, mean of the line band 8.68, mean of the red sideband 8.9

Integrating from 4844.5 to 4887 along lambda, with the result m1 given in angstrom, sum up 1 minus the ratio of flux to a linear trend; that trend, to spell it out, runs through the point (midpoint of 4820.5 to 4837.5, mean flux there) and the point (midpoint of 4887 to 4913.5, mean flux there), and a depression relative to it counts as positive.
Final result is 2.1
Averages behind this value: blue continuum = 9.09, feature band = 8.53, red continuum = 8.84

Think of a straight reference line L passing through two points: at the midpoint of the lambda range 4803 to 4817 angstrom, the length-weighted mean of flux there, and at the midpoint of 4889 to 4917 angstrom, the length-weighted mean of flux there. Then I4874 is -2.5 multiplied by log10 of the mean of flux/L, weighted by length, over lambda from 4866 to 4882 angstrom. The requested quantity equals 0.07 mag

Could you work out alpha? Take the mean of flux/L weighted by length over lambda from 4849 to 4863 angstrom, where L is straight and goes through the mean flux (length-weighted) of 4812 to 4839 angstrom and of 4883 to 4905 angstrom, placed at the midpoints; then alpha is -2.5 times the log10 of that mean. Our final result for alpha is 0.09 mag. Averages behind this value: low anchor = 9.33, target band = 8.39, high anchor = 8.93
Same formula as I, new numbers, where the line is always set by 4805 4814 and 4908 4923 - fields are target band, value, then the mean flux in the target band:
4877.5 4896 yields -1.6 angstrom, 8.89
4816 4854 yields -1.5 angstrom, 8.99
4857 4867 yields 0.5 angstrom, 8.02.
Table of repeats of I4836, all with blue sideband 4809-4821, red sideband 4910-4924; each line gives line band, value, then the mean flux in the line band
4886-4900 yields -0.057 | 8.78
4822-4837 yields 0.061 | 8.91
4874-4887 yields -0.062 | 9.05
